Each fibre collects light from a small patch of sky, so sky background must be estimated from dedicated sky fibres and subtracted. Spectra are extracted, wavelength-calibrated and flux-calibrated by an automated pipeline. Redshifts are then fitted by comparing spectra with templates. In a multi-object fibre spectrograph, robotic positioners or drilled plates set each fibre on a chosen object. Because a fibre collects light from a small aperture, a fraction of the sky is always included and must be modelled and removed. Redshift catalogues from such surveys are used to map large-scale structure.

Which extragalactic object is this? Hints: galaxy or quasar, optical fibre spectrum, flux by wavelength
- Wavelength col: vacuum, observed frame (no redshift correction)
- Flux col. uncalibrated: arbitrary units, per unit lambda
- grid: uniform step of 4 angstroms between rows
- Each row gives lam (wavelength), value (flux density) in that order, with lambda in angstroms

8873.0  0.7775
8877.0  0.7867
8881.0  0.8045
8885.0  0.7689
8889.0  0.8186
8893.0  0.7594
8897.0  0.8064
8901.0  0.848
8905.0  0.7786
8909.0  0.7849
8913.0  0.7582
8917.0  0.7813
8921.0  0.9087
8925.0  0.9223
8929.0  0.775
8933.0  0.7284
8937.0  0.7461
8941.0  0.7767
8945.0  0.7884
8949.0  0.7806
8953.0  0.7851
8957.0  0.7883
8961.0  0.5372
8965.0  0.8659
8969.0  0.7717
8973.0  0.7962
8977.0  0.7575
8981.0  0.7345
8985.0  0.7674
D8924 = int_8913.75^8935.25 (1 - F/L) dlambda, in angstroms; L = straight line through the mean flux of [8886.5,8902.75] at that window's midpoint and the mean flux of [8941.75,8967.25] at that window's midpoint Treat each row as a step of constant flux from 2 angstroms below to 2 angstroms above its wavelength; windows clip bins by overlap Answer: -1.0 angstroms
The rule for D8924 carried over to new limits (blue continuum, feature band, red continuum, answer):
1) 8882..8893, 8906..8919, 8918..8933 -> 0.8 angstroms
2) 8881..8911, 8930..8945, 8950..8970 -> 0.2 angstroms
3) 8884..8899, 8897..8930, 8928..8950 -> -1.8 angstroms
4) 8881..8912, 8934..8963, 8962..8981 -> 1.5 angstroms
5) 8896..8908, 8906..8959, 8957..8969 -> -1.8 angstroms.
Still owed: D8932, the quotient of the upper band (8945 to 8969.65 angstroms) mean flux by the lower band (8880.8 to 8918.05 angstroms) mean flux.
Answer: 0.96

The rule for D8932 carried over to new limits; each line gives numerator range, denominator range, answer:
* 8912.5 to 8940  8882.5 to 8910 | 1.01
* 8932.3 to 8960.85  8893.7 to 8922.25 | 0.94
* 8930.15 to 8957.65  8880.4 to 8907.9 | 0.97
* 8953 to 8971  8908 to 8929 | 0.90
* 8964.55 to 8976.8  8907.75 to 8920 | 1.01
